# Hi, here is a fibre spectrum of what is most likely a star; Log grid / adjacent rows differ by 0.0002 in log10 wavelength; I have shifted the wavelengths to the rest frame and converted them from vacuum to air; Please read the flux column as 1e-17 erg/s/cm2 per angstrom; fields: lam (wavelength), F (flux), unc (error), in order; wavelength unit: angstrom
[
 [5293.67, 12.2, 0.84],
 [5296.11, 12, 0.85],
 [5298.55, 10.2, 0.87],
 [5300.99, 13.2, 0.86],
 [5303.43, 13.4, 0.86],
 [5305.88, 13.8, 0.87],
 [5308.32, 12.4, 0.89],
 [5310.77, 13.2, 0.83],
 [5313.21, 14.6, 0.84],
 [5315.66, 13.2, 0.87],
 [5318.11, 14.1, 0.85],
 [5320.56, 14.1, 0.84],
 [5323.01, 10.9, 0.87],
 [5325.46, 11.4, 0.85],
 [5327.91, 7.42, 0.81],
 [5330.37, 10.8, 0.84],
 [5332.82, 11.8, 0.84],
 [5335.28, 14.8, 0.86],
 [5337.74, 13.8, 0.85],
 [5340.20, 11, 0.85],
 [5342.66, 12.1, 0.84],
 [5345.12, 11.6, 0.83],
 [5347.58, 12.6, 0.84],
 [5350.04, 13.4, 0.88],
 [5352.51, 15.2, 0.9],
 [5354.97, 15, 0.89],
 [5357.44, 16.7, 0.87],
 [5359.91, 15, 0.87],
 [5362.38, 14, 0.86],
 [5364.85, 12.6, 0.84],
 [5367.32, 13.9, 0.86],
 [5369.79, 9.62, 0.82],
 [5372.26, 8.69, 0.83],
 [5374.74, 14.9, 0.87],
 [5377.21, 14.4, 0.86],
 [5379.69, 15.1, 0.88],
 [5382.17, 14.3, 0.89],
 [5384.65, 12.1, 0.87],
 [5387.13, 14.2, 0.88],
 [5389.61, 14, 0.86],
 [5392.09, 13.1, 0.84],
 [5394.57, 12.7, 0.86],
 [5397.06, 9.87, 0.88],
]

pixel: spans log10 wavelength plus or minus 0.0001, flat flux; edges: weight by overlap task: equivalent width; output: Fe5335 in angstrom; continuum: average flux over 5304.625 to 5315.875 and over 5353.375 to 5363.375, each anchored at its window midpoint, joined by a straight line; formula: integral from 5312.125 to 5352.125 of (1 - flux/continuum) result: 5.1 angstrom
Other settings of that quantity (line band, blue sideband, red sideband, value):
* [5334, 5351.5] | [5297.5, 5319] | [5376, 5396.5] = 0.7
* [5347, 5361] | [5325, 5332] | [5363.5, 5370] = -3.8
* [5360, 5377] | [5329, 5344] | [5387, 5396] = 0.4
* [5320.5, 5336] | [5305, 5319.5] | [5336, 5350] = 2.0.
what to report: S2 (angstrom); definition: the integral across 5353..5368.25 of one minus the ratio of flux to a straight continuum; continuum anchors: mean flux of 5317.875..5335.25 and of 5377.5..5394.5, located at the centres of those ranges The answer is -2.1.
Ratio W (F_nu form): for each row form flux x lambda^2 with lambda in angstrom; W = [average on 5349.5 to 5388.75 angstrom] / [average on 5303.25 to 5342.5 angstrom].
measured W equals 1.1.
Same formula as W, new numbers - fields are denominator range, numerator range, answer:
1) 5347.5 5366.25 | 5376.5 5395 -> 0.97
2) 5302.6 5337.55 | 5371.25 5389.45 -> 1.10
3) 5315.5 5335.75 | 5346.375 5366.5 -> 1.22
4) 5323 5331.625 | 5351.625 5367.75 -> 1.48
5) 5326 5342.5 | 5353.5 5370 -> 1.23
